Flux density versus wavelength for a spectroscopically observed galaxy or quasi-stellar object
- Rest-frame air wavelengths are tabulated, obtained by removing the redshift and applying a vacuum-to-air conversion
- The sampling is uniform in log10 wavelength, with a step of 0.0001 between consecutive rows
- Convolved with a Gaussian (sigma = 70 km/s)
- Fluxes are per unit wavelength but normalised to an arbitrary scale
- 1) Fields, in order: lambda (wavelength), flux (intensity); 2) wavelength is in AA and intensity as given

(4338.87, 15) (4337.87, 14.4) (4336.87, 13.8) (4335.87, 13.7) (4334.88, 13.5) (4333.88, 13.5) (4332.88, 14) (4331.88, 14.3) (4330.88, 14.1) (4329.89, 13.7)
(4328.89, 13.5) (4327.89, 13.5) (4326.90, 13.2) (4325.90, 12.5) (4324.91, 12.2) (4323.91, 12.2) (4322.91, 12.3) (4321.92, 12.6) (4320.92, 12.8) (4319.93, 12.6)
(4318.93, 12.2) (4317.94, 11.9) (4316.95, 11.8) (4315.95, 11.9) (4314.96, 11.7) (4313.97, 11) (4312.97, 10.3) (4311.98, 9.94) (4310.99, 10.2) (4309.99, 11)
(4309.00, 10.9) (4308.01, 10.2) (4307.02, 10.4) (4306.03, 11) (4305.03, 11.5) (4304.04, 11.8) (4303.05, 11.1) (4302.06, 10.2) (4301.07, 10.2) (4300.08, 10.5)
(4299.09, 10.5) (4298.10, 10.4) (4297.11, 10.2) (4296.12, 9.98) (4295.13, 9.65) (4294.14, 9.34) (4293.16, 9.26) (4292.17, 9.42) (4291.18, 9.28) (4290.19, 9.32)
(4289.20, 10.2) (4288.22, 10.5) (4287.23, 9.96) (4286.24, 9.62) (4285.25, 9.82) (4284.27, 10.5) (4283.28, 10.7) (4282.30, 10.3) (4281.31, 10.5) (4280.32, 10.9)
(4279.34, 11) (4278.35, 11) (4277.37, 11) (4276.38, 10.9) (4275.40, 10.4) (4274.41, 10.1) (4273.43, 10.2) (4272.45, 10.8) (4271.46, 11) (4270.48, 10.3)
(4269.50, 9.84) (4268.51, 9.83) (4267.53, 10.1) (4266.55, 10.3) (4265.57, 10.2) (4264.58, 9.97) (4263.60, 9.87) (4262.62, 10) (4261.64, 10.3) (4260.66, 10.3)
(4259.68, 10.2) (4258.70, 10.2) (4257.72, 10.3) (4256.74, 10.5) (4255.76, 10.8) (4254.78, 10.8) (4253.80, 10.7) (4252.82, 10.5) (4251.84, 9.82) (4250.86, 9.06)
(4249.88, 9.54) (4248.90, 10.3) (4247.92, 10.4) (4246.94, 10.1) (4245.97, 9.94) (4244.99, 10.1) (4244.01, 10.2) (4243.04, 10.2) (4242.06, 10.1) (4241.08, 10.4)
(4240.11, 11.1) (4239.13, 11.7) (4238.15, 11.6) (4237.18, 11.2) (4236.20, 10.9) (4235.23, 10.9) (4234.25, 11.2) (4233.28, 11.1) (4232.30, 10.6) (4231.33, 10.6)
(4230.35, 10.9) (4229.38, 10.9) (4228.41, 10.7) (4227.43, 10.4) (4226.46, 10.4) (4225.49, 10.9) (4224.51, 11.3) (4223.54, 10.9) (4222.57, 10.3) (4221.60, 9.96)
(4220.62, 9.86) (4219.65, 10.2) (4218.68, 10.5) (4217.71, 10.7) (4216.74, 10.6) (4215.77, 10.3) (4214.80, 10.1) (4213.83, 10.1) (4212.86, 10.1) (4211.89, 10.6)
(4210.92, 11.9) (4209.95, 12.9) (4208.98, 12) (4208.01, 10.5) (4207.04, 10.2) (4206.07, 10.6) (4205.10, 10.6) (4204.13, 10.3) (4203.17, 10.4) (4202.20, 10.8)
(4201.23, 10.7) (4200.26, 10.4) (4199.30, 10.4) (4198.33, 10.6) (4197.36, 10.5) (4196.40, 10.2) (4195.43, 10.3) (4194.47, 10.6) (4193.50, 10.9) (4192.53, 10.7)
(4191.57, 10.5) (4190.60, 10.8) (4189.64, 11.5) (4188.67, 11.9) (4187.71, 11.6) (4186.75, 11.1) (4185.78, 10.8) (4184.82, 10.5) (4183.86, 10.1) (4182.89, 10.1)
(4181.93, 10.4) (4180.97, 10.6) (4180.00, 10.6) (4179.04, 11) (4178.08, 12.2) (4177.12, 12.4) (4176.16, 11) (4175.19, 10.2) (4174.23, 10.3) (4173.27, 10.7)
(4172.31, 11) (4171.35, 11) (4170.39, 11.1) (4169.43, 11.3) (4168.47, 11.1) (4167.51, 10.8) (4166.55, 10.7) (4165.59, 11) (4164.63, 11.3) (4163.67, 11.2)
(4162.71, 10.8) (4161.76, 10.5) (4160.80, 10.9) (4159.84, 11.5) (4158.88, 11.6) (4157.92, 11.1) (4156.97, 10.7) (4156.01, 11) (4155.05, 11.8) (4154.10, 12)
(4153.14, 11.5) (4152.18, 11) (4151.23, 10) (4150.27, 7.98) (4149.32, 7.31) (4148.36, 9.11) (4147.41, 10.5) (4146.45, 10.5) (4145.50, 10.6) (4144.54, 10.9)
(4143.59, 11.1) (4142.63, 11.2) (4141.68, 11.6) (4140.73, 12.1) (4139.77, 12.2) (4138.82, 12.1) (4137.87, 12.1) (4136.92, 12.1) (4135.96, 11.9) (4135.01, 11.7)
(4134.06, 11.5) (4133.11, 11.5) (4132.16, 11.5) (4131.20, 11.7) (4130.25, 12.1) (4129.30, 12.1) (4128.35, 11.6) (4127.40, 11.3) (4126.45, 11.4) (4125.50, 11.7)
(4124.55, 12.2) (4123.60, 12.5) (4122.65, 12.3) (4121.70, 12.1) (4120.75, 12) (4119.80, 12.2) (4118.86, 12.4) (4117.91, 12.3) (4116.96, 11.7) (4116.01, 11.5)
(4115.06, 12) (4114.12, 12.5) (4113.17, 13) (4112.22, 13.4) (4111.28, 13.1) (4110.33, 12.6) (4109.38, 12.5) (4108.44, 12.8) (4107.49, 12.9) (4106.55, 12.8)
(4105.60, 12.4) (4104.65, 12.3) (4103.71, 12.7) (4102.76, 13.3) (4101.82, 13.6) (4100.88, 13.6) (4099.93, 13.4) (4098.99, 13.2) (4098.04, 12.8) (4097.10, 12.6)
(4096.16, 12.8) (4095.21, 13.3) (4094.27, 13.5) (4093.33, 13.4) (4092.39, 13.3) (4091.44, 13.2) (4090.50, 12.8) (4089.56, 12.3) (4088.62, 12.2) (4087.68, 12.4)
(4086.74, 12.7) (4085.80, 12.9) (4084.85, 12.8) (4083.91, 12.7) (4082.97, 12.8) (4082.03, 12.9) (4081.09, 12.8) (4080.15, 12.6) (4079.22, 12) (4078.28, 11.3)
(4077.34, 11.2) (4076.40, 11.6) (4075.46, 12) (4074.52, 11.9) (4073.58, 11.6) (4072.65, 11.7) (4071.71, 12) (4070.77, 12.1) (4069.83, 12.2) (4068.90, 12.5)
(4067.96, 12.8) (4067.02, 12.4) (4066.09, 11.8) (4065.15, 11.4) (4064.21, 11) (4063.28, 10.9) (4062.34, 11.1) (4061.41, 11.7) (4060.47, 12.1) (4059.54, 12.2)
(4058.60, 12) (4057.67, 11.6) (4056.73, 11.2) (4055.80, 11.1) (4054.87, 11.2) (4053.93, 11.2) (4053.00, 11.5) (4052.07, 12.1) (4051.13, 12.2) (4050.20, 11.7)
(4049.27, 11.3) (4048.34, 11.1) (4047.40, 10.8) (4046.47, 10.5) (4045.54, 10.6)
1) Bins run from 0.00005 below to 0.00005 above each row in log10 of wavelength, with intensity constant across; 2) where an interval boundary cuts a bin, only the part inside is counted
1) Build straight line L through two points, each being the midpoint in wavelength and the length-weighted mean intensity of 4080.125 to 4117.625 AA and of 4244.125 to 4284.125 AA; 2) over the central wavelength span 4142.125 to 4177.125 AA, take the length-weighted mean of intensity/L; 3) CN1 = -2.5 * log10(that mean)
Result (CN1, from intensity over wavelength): 0.11 mag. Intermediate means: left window 12.8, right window 10.3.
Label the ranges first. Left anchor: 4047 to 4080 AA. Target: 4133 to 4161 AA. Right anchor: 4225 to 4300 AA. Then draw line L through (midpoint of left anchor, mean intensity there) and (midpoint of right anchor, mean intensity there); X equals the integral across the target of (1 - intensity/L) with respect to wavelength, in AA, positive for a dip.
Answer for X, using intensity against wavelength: 0.2 AA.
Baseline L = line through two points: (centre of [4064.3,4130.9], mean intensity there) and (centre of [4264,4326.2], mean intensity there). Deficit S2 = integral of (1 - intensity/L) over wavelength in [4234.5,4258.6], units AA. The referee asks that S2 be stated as 1.4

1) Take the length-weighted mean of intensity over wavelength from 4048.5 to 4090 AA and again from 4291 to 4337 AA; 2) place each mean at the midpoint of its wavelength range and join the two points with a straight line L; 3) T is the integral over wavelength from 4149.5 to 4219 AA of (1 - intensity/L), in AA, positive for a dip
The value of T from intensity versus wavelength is 5.7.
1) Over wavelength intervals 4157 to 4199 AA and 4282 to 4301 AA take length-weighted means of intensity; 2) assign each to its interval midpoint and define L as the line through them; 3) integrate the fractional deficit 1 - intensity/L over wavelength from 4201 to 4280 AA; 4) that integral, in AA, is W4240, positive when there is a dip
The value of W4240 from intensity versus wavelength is -1.1 AA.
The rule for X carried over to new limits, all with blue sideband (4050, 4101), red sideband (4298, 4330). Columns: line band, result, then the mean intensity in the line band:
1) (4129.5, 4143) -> 0.26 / 11.8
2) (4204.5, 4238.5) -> 3.05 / 10.8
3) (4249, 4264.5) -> 2.02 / 10.2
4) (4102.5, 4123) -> -0.62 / 12.5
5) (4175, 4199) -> 2.14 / 10.8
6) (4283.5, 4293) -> 1.45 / 9.84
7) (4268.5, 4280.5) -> 1.12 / 10.6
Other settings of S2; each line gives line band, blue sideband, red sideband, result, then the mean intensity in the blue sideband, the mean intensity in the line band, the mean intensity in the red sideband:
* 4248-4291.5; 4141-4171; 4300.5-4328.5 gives 4.1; 10.8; 10.3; 11.5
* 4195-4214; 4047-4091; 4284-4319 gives 0.6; 11.9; 10.7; 10.5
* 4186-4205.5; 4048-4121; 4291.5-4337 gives 2.0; 12.3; 10.7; 11.6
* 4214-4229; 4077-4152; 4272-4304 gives 0.7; 12.1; 10.5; 10.3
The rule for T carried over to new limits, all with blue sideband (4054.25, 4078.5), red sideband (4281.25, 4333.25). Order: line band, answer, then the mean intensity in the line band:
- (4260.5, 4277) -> 1.47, 10.3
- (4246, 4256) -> 1.00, 10.2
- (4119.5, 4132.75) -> -0.36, 11.9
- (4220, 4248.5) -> 1.75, 10.6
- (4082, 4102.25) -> -2.27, 13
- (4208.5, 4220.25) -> 0.58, 10.8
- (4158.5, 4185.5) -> 1.32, 10.9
